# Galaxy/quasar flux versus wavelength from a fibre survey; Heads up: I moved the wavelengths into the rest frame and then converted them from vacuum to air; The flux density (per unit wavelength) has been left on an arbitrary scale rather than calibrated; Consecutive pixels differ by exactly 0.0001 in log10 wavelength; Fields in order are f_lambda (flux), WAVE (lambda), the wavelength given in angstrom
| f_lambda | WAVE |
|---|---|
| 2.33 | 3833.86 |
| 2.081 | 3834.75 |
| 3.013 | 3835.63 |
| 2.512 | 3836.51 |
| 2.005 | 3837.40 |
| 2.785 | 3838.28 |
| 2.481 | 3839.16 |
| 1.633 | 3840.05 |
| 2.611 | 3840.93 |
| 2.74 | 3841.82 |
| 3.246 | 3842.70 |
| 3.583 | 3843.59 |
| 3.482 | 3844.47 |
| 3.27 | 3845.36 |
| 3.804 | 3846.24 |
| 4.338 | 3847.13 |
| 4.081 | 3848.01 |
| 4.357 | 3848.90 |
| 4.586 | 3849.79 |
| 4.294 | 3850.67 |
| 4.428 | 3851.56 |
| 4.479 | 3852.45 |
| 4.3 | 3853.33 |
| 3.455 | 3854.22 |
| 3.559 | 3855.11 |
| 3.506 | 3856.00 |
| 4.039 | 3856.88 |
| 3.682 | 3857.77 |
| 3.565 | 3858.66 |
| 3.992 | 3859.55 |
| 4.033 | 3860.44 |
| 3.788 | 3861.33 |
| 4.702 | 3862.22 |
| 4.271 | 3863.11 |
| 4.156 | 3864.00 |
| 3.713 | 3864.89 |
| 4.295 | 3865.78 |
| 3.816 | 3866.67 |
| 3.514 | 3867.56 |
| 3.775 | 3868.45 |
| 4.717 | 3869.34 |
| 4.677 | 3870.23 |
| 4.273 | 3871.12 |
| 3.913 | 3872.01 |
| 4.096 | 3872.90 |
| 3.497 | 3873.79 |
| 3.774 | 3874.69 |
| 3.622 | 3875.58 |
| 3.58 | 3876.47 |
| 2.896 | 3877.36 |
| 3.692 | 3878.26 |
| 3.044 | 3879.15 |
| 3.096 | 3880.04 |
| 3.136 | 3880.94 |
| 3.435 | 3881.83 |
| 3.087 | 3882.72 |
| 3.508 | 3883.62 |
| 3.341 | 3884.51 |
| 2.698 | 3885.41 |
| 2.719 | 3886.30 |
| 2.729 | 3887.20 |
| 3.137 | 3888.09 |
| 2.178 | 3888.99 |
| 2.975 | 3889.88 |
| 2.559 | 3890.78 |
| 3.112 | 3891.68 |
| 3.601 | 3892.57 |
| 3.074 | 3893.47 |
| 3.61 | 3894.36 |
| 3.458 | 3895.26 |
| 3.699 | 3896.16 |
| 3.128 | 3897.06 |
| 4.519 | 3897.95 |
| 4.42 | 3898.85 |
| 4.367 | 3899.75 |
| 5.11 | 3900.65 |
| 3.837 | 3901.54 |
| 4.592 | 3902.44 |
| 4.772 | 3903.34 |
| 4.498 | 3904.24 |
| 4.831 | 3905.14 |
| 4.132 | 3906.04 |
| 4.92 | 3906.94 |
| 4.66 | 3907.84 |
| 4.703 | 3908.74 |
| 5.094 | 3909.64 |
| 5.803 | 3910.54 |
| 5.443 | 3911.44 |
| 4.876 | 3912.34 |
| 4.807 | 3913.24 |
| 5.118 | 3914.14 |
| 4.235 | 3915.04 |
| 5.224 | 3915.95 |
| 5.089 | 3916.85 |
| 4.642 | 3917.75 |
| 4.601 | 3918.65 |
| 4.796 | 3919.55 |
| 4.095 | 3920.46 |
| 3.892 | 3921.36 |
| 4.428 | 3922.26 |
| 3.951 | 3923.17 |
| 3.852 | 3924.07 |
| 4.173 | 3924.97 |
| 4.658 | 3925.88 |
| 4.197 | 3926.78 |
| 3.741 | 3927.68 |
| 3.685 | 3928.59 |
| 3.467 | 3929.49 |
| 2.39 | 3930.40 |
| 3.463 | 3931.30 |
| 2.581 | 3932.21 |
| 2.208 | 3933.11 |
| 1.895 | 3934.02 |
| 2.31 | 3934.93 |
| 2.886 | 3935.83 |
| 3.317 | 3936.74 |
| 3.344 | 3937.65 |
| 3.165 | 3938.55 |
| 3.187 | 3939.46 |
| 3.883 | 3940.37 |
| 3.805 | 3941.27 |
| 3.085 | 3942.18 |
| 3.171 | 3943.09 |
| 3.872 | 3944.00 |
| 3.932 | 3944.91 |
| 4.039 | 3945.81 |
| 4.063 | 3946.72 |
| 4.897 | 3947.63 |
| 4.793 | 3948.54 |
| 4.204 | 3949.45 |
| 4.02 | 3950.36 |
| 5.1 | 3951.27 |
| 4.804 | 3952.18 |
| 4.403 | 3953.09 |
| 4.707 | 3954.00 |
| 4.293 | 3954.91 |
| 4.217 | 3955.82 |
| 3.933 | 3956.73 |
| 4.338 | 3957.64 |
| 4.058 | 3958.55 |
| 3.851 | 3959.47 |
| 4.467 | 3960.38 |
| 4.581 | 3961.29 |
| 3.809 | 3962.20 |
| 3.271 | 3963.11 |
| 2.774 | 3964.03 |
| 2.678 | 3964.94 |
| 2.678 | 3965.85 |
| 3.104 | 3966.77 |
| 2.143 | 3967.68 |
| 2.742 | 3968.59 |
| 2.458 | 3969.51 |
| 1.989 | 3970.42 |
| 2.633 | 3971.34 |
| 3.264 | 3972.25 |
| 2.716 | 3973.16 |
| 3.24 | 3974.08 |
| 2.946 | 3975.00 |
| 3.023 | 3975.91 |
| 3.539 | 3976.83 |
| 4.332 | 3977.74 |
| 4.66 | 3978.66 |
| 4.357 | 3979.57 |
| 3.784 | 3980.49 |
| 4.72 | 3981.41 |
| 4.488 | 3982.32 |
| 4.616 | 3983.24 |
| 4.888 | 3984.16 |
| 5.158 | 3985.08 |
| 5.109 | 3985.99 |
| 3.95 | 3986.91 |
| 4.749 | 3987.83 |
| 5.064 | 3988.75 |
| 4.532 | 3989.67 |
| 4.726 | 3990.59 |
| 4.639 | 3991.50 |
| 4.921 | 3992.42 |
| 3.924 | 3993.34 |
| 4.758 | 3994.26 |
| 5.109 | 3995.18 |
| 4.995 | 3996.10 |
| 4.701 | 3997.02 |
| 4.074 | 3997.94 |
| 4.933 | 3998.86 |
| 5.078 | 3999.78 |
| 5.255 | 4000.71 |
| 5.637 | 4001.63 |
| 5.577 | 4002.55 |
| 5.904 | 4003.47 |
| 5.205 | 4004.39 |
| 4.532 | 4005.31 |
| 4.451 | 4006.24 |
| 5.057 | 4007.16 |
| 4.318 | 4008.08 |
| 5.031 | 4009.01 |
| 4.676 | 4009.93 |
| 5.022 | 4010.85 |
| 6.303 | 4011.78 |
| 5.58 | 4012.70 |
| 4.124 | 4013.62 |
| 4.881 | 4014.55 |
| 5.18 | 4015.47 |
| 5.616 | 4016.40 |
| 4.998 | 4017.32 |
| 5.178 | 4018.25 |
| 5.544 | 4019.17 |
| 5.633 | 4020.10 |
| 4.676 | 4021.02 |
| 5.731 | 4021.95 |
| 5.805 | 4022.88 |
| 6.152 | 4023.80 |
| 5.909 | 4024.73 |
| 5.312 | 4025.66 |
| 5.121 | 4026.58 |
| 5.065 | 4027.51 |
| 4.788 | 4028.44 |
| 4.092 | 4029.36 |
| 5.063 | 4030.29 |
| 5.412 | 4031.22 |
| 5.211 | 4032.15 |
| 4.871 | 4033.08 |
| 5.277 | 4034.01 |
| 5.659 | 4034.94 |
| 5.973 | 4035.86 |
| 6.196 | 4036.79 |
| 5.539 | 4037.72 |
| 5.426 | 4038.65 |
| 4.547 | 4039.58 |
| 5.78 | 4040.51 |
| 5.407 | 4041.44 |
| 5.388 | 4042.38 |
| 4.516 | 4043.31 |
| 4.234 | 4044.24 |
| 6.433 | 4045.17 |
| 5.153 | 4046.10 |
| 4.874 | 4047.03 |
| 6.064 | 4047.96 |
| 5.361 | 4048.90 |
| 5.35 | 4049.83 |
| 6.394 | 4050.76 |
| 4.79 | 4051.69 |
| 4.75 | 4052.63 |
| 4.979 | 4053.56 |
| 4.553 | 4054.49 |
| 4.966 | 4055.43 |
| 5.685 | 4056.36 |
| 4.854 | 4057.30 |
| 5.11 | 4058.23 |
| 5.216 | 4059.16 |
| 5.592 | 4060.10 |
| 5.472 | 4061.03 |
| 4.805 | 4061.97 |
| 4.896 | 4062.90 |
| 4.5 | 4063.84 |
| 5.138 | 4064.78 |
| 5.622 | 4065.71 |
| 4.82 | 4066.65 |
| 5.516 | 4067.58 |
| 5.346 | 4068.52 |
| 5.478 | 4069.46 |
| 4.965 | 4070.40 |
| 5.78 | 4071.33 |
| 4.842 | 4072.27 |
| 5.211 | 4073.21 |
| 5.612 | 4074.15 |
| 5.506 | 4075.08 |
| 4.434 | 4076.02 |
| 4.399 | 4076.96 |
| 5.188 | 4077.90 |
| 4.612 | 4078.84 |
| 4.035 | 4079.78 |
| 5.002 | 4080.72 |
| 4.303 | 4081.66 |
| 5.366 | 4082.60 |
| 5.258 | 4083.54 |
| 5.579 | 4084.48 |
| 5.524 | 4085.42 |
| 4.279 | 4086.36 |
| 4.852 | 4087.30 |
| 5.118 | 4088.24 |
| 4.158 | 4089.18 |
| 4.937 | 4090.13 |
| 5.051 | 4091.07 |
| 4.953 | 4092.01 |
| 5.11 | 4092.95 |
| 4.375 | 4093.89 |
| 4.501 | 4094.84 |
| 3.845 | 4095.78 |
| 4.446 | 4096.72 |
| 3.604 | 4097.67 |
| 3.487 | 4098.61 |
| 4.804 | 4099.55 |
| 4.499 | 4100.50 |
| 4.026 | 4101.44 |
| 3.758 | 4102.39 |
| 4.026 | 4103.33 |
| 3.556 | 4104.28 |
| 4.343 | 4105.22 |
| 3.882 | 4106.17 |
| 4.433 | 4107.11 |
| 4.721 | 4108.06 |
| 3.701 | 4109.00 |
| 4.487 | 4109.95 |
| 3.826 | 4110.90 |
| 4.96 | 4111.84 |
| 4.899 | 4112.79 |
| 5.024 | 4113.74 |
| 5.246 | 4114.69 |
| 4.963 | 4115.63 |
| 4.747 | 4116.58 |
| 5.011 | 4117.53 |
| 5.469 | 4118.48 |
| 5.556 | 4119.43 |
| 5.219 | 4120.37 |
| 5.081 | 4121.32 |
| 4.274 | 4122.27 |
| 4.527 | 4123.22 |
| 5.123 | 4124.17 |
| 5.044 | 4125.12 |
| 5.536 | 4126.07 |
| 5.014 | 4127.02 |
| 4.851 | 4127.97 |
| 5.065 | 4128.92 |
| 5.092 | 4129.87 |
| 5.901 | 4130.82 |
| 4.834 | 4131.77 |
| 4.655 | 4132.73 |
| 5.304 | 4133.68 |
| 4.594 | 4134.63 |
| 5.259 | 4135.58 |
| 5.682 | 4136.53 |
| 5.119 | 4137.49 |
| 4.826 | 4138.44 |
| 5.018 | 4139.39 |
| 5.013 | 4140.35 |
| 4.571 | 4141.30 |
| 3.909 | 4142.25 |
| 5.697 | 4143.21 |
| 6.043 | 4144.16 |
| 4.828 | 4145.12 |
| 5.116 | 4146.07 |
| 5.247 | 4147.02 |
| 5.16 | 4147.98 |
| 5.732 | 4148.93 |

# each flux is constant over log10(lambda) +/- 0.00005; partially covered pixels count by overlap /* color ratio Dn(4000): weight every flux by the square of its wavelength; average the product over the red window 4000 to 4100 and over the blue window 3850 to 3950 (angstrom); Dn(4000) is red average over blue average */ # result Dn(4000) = 1.42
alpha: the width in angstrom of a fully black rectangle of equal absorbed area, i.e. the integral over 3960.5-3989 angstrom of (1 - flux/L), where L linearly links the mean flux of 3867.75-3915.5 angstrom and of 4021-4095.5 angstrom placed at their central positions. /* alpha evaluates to 5.5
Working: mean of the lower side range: 3.9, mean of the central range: 3.66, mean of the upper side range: 5.15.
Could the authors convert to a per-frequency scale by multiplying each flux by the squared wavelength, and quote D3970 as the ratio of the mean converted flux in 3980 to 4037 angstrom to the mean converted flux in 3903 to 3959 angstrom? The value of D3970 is 1.28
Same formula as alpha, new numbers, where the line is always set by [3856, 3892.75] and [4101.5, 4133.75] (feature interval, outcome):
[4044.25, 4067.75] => -4.02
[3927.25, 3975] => 5.49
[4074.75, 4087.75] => -0.85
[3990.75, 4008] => -3.04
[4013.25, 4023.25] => -2.22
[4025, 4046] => -4.31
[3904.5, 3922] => -4.76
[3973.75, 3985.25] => -0.10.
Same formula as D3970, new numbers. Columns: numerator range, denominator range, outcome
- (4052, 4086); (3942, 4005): 1.28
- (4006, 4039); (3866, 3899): 1.63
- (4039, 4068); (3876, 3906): 1.59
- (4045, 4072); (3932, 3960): 1.47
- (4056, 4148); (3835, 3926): 1.41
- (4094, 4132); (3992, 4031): 0.96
